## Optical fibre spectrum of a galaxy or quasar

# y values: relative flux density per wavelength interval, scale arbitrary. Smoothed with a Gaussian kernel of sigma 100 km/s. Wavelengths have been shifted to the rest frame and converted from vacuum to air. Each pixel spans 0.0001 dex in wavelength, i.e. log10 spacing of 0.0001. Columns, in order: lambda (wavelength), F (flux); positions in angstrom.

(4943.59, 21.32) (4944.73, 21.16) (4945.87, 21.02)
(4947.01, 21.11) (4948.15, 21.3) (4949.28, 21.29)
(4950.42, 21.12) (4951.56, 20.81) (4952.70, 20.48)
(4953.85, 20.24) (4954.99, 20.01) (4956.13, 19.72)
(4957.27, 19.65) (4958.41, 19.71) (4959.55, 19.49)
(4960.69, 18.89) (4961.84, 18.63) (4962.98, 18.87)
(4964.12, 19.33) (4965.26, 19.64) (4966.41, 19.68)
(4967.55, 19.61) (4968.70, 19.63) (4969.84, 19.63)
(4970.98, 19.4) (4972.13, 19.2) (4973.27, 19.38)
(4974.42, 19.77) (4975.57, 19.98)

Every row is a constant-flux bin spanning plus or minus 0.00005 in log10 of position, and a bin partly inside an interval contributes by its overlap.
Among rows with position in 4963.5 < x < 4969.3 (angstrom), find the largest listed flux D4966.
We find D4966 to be 19.68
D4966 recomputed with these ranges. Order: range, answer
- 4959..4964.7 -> 19.49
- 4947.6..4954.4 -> 21.3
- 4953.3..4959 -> 20.24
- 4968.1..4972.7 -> 19.63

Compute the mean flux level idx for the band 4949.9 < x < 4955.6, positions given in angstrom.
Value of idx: 20.5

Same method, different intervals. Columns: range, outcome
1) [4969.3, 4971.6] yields 19.5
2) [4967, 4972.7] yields 19.5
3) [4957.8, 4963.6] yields 19.1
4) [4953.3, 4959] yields 19.9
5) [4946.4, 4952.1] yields 21.2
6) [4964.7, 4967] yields 19.6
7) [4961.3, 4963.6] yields 18.8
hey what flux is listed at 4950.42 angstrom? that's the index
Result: 21.12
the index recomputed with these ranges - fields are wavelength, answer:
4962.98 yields 18.87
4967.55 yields 19.61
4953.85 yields 20.24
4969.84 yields 19.63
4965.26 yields 19.64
